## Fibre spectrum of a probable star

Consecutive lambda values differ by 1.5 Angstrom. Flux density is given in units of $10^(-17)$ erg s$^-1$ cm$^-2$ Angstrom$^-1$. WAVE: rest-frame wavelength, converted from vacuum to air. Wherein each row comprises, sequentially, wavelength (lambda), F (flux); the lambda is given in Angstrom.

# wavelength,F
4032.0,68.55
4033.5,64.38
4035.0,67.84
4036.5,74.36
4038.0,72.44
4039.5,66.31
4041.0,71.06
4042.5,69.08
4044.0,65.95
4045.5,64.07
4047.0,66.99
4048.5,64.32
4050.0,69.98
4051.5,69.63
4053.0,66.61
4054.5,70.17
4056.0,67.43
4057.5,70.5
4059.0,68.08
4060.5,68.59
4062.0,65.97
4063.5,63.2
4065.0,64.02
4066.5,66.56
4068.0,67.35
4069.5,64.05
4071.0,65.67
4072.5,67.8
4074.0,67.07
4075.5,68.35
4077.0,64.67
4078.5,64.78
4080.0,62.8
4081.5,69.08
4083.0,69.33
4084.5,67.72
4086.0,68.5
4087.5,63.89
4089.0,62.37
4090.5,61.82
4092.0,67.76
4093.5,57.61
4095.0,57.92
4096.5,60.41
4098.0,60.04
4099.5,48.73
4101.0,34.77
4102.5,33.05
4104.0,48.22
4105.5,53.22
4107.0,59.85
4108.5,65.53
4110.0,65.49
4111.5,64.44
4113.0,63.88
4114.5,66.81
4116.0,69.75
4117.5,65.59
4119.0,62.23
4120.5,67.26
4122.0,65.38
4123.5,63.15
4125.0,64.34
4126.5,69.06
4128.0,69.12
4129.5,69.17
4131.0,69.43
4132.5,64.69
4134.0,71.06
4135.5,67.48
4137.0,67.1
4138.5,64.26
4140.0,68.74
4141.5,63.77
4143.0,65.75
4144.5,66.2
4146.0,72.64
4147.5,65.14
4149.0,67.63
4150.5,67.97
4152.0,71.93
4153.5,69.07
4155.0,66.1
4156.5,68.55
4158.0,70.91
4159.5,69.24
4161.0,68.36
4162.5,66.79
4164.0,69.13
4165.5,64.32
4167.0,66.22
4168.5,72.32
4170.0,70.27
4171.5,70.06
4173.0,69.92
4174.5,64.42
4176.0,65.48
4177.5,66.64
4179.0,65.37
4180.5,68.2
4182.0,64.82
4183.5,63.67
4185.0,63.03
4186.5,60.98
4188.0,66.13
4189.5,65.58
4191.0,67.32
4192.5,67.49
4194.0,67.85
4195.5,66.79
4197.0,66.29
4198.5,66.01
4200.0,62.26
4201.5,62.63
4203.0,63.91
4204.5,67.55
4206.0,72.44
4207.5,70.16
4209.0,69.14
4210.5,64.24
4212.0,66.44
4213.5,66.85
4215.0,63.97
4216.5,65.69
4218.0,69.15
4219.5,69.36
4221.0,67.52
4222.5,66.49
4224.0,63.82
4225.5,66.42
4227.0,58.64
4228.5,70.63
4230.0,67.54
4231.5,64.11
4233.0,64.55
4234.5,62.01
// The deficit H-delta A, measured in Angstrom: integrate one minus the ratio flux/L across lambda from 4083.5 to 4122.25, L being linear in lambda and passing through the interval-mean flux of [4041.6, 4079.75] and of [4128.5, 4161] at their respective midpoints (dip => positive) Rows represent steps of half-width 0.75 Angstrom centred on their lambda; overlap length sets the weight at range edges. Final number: 4.20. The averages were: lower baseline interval 66.8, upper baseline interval 68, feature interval 60.1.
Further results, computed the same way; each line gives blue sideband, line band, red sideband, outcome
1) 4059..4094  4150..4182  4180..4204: -1.36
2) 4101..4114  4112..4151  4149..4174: -3.46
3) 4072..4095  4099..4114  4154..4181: 2.73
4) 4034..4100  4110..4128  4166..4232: 0.11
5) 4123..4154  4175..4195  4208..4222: 0.48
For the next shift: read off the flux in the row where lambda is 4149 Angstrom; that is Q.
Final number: 67.63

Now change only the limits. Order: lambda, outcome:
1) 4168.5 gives 72.32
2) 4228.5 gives 70.63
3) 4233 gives 64.55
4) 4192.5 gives 67.49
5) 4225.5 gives 66.42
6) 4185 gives 63.03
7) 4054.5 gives 70.17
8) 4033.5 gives 64.38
